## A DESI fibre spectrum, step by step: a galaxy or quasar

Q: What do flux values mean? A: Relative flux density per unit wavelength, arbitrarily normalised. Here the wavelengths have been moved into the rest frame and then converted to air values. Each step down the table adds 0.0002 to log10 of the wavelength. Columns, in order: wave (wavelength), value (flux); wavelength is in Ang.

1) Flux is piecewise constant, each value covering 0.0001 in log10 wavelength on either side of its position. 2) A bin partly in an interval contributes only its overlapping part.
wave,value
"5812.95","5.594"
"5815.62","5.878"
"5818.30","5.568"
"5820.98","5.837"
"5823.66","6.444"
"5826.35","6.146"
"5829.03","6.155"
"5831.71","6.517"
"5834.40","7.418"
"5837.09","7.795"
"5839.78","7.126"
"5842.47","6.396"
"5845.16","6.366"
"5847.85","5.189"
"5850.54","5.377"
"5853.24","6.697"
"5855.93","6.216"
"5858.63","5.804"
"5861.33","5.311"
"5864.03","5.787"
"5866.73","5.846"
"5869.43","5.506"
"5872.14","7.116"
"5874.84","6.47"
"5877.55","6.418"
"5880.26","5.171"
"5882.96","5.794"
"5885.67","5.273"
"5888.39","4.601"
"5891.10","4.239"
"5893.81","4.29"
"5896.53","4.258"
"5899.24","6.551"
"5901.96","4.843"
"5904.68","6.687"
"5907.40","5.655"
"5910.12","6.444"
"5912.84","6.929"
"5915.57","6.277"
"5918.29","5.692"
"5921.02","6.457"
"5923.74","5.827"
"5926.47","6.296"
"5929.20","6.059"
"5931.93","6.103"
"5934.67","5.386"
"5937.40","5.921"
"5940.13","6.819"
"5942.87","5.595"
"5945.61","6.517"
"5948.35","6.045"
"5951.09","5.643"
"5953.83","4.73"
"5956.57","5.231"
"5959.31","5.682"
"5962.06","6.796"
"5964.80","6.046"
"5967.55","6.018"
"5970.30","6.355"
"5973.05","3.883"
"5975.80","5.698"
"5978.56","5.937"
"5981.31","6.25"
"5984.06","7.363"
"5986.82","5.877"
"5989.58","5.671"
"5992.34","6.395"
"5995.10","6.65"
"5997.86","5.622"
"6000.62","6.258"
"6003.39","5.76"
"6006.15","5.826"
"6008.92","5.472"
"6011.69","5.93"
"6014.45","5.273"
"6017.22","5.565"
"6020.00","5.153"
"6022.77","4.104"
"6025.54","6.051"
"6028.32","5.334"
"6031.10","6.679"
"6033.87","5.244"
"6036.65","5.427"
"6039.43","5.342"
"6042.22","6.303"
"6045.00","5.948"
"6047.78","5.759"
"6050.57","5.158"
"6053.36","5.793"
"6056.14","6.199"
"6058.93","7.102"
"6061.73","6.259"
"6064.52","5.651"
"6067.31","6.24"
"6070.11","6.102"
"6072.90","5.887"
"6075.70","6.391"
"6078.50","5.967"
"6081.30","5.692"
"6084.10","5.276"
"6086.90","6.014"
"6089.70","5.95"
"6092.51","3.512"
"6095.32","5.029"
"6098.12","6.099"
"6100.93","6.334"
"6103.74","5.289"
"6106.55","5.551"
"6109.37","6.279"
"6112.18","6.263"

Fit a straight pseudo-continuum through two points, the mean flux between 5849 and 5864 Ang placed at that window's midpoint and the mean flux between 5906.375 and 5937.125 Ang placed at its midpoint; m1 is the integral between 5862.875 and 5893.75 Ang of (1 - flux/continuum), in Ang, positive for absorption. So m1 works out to 1.8 Ang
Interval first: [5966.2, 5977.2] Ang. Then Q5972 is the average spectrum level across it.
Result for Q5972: 5.48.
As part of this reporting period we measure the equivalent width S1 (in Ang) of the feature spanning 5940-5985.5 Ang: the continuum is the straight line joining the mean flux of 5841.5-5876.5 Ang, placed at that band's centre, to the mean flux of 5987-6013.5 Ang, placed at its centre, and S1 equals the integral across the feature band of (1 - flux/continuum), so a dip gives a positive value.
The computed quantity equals 0.5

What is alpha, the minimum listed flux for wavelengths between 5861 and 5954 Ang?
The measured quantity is 4.239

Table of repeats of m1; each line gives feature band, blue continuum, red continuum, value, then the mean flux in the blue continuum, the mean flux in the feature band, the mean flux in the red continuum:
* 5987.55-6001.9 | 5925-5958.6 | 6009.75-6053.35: -1.08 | 5.86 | 6.11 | 5.56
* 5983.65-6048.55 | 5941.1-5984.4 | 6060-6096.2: 0.11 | 5.83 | 5.77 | 5.71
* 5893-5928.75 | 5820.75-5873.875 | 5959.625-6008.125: 1.46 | 6.26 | 5.89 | 6.01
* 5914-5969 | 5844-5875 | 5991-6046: -1.23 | 5.95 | 5.96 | 5.71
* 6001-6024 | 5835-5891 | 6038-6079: 2.19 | 5.99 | 5.43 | 6.01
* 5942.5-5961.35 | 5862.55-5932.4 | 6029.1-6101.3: 0.38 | 5.79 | 5.68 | 5.81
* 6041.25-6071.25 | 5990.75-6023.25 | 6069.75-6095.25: -2.18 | 5.71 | 6.04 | 5.59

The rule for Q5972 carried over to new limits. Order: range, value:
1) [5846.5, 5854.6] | 5.76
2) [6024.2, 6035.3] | 5.82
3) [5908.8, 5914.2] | 6.69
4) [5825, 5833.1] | 6.28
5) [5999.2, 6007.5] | 5.95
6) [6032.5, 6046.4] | 5.65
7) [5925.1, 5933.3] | 6.15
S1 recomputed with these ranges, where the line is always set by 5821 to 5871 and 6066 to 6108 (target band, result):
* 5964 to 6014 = -0.2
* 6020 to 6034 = 0.8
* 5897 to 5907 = 0.4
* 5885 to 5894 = 2.3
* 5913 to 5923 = -0.3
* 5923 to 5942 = -0.1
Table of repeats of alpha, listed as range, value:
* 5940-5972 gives 4.73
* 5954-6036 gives 3.883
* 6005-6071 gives 4.104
